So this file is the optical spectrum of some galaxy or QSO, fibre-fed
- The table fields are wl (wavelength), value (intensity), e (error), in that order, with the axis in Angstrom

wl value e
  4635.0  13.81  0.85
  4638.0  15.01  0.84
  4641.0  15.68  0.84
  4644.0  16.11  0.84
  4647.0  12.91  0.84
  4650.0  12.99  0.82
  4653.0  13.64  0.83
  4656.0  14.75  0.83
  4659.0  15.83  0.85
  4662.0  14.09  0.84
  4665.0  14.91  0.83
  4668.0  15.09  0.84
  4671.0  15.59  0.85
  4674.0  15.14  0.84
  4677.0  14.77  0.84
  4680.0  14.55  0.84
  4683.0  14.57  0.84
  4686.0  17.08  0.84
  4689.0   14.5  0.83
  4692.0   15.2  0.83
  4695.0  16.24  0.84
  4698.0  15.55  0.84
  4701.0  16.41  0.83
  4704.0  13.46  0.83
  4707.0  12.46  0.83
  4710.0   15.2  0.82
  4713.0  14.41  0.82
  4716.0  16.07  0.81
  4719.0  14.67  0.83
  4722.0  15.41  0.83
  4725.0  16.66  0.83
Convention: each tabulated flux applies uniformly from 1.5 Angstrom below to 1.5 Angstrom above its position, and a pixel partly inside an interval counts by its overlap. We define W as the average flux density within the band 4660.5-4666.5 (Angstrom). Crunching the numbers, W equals 14.5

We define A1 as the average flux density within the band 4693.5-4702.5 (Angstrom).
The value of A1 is 16.1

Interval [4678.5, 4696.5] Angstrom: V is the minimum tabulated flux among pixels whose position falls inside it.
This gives 14.5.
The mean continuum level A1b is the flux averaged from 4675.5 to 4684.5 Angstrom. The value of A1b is 14.6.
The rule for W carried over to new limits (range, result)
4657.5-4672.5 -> 15.1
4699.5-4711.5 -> 14.4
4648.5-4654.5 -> 13.3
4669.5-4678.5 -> 15.2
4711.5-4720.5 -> 15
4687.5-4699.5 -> 15.4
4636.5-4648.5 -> 14.9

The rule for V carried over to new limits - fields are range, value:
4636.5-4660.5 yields 12.91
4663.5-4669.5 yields 14.91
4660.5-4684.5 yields 14.09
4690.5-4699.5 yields 15.2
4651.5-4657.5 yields 13.64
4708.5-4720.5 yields 14.41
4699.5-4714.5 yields 12.46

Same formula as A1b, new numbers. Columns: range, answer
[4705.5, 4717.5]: 14.5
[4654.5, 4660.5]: 15.3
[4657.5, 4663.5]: 15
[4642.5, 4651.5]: 14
